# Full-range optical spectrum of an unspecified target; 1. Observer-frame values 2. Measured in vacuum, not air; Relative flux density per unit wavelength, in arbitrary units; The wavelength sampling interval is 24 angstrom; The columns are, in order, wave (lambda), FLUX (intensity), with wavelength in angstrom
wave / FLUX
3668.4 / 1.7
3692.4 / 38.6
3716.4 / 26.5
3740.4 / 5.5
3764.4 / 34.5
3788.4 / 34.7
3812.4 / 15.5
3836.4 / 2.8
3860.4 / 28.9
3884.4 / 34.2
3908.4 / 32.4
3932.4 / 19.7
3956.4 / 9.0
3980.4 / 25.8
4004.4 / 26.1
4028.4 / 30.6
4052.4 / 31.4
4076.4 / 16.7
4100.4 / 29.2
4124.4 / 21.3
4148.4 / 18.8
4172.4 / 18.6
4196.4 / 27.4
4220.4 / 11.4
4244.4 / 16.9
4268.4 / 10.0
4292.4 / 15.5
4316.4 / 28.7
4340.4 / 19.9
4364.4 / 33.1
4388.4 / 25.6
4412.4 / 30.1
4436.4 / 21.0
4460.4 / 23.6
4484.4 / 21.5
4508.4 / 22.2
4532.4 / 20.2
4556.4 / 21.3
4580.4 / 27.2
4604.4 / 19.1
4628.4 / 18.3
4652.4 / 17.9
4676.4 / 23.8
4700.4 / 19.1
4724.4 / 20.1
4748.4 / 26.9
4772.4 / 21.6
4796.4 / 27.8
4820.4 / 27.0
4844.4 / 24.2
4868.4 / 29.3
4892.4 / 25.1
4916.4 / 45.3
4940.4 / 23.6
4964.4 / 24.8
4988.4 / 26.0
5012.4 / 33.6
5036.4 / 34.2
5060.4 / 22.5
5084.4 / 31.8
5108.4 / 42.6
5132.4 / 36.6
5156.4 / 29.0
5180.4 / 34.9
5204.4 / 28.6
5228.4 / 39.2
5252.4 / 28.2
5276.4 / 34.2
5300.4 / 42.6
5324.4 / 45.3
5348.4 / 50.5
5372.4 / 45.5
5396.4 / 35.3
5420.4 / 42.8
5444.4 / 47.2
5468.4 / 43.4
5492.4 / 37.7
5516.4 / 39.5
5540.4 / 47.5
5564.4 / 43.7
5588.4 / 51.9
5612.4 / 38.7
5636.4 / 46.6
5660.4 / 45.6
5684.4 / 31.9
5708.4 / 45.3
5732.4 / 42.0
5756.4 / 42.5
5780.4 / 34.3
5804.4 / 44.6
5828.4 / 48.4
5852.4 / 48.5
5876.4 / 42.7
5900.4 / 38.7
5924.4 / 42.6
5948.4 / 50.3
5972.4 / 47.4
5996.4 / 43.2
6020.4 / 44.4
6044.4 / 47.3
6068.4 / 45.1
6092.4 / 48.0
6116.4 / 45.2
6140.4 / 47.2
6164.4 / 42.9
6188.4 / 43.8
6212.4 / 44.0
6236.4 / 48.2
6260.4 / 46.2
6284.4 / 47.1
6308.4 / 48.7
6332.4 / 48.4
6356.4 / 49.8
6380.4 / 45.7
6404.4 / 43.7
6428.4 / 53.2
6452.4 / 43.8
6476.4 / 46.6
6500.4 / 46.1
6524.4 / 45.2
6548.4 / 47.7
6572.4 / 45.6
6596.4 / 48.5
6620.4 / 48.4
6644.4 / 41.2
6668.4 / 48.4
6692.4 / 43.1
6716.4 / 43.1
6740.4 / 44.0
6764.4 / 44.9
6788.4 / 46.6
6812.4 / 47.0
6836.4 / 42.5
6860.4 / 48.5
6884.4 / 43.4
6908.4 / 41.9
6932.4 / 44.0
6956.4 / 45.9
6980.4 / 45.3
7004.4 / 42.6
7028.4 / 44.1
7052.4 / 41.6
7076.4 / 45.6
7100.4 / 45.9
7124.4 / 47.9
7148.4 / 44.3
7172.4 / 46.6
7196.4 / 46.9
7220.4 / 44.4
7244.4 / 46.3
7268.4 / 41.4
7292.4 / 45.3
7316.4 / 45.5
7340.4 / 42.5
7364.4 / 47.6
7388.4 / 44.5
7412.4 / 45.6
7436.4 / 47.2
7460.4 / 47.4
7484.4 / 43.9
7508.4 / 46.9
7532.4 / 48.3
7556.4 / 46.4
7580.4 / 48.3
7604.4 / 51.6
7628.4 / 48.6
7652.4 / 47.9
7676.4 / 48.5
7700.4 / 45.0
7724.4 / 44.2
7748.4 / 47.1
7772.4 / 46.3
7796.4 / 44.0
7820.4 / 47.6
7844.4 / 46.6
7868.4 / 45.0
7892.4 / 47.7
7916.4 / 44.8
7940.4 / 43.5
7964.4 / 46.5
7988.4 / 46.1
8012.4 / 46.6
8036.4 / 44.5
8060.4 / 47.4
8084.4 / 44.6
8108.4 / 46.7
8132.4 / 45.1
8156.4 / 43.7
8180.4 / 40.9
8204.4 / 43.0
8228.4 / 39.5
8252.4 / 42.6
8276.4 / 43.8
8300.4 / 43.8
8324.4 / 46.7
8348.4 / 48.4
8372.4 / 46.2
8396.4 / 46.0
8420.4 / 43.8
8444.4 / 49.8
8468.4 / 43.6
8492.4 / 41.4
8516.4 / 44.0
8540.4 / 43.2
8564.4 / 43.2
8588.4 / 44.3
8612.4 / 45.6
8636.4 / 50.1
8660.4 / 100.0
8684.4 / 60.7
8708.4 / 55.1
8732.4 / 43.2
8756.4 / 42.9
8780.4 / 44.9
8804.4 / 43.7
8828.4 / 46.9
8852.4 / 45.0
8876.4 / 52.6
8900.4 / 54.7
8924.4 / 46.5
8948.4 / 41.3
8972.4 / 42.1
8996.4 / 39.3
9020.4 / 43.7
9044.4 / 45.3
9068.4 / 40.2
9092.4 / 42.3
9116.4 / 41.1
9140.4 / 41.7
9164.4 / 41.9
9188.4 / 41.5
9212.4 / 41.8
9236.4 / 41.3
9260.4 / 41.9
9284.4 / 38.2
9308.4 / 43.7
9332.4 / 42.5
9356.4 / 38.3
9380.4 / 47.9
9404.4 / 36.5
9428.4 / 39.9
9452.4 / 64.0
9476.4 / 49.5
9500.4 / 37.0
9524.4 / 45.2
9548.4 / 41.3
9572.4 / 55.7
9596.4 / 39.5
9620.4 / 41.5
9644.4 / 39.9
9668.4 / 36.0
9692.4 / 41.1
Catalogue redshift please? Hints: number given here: 0.32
